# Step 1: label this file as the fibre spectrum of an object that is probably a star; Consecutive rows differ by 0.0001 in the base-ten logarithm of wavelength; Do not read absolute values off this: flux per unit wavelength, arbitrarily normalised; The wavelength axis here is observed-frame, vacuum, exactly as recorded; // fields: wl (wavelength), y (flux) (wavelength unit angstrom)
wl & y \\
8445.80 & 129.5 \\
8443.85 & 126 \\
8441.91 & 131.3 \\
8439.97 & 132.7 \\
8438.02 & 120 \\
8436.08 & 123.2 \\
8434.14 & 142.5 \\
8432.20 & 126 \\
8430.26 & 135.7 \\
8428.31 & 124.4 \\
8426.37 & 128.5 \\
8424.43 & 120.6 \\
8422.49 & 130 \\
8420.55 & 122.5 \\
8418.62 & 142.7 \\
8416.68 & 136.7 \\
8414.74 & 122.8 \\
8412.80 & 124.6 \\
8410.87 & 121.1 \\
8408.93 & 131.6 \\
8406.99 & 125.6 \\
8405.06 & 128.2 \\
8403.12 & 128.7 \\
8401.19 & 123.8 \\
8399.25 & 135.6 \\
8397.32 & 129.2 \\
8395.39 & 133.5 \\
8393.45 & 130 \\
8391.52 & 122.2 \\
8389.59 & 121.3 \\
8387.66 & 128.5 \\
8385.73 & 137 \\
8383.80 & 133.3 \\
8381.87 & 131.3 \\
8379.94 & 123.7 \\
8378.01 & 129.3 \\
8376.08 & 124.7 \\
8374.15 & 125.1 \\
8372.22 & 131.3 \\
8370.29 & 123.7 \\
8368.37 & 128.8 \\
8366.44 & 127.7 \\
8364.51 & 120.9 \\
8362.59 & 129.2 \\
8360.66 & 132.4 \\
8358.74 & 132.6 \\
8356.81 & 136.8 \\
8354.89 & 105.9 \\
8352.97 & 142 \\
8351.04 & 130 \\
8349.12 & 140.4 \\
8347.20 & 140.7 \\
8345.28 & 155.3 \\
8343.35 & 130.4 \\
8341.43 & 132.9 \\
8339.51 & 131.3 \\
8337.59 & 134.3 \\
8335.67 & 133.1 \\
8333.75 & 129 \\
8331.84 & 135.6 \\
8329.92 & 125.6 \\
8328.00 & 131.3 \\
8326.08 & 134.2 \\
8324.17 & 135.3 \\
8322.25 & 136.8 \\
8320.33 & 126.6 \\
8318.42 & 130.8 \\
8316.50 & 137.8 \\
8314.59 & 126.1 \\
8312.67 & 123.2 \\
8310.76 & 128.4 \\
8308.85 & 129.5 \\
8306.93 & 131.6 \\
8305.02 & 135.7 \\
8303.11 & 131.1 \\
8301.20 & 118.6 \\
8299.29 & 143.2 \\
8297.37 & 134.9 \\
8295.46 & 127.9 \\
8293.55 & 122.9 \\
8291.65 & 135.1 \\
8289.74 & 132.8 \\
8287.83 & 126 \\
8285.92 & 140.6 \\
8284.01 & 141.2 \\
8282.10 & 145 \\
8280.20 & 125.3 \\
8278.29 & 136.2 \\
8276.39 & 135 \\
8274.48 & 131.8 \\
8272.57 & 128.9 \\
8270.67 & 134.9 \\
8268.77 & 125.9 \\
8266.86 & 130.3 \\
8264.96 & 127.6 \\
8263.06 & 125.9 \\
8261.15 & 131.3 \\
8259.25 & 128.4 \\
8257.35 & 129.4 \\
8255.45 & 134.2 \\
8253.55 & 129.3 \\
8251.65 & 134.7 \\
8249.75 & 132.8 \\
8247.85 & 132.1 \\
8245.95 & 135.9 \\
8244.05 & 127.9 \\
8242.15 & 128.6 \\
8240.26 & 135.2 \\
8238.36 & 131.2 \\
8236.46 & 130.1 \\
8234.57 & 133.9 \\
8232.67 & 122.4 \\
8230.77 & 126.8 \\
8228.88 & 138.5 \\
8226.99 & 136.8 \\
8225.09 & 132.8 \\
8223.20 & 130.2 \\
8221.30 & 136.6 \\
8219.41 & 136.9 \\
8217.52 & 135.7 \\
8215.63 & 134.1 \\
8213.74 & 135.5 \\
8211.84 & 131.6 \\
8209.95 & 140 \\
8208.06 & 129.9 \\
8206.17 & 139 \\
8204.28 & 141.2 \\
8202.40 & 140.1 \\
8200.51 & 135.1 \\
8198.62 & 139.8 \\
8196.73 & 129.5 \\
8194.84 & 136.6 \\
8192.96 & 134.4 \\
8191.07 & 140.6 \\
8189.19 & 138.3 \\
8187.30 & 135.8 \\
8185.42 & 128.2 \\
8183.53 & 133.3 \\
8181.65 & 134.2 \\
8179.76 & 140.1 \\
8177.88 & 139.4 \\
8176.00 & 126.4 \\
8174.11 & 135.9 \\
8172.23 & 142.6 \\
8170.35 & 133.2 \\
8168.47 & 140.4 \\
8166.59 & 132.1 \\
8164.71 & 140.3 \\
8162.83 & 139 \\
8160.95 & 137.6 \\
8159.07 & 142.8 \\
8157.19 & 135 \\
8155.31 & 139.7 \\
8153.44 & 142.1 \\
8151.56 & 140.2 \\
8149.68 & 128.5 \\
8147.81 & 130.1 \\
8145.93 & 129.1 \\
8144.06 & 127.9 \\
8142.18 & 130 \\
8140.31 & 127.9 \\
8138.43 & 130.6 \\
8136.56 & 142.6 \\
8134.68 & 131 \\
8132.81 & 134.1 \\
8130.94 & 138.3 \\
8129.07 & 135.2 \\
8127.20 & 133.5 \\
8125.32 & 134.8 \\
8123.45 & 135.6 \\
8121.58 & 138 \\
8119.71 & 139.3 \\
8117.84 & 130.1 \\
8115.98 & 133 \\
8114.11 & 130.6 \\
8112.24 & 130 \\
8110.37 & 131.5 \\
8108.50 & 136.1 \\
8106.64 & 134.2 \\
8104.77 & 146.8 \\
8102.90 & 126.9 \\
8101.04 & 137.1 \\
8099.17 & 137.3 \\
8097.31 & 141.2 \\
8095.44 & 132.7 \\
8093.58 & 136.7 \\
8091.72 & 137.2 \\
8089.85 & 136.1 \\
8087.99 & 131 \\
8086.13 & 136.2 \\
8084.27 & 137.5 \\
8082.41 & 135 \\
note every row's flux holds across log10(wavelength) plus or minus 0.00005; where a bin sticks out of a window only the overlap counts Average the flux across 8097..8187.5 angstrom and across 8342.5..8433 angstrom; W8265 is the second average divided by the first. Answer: 0.96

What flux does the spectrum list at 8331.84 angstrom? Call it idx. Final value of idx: 135.6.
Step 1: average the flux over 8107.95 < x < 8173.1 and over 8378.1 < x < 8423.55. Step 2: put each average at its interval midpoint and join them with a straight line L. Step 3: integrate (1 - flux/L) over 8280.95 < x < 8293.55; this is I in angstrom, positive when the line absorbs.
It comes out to -0.4 angstrom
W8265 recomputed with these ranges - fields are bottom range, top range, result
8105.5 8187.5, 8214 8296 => 0.98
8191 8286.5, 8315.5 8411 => 0.98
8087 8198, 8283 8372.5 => 0.97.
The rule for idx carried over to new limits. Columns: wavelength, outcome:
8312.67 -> 123.2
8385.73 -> 137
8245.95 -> 135.9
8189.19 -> 138.3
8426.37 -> 128.5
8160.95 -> 137.6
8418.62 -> 142.7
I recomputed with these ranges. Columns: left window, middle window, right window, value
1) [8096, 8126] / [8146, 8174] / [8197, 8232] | -0.4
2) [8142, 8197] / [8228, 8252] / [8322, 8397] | 0.4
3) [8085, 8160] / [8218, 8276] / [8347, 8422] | 0.3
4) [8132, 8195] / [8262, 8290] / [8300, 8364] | 0.1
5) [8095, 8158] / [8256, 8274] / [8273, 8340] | 0.4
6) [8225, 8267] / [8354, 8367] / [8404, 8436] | 0.3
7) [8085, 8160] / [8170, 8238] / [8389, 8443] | -0.9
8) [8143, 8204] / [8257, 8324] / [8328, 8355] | 1.6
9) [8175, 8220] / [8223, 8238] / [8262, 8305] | 0.3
